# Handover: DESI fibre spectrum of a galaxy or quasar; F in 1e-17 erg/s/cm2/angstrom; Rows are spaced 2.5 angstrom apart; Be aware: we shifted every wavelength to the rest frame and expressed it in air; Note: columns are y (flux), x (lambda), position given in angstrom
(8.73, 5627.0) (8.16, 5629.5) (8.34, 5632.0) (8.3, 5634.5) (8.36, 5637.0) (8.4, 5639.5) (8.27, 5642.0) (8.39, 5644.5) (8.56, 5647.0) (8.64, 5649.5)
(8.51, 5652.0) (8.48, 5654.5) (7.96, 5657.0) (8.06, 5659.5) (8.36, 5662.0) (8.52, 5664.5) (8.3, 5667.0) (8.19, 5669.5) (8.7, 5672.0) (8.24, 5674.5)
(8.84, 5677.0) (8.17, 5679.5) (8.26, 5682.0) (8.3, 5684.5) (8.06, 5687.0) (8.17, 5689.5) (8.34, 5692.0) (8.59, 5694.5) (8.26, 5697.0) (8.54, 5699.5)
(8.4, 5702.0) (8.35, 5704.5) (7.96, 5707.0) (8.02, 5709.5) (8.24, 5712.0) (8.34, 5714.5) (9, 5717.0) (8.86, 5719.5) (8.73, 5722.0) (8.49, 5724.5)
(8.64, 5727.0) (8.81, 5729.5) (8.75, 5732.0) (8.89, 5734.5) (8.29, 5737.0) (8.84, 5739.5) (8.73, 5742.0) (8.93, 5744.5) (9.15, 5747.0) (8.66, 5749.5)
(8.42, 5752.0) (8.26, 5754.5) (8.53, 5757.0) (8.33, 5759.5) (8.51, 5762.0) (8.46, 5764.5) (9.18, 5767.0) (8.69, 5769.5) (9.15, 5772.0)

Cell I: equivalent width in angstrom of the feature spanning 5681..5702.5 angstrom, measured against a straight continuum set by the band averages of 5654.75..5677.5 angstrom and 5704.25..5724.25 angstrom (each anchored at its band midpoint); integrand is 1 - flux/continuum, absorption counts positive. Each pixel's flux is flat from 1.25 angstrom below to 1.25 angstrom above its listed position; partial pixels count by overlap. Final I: 0.2 angstrom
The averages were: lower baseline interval 8.34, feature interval 8.32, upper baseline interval 8.44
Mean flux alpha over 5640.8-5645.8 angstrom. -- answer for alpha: 8.33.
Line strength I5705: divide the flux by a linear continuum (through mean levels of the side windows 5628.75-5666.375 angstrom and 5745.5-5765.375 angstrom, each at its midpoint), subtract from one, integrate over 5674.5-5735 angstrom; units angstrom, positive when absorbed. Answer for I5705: 0.1 angstrom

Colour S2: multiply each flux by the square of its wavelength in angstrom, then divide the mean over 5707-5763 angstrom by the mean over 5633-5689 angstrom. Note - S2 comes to 1.1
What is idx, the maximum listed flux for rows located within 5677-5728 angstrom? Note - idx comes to 9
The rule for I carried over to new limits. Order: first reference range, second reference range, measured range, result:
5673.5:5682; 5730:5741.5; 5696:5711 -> 0.5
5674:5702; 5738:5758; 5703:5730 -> 0.1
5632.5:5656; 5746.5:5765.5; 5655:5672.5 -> 0.3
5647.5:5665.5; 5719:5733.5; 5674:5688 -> 0.3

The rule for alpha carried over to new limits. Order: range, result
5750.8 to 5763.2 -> 8.41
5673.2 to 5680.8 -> 8.42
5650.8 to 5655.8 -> 8.49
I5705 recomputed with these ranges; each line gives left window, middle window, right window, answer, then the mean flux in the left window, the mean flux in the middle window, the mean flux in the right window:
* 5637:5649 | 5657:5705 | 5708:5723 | 0.7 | 8.41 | 8.34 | 8.52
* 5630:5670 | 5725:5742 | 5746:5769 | -0.3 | 8.35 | 8.7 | 8.61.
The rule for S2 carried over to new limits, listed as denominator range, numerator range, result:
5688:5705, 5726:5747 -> 1.06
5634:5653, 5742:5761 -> 1.06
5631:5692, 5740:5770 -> 1.07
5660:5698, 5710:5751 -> 1.06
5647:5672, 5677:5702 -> 1.01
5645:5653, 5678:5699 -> 0.98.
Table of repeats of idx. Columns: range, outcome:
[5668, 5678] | 8.84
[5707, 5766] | 9.15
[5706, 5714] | 8.24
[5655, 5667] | 8.52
